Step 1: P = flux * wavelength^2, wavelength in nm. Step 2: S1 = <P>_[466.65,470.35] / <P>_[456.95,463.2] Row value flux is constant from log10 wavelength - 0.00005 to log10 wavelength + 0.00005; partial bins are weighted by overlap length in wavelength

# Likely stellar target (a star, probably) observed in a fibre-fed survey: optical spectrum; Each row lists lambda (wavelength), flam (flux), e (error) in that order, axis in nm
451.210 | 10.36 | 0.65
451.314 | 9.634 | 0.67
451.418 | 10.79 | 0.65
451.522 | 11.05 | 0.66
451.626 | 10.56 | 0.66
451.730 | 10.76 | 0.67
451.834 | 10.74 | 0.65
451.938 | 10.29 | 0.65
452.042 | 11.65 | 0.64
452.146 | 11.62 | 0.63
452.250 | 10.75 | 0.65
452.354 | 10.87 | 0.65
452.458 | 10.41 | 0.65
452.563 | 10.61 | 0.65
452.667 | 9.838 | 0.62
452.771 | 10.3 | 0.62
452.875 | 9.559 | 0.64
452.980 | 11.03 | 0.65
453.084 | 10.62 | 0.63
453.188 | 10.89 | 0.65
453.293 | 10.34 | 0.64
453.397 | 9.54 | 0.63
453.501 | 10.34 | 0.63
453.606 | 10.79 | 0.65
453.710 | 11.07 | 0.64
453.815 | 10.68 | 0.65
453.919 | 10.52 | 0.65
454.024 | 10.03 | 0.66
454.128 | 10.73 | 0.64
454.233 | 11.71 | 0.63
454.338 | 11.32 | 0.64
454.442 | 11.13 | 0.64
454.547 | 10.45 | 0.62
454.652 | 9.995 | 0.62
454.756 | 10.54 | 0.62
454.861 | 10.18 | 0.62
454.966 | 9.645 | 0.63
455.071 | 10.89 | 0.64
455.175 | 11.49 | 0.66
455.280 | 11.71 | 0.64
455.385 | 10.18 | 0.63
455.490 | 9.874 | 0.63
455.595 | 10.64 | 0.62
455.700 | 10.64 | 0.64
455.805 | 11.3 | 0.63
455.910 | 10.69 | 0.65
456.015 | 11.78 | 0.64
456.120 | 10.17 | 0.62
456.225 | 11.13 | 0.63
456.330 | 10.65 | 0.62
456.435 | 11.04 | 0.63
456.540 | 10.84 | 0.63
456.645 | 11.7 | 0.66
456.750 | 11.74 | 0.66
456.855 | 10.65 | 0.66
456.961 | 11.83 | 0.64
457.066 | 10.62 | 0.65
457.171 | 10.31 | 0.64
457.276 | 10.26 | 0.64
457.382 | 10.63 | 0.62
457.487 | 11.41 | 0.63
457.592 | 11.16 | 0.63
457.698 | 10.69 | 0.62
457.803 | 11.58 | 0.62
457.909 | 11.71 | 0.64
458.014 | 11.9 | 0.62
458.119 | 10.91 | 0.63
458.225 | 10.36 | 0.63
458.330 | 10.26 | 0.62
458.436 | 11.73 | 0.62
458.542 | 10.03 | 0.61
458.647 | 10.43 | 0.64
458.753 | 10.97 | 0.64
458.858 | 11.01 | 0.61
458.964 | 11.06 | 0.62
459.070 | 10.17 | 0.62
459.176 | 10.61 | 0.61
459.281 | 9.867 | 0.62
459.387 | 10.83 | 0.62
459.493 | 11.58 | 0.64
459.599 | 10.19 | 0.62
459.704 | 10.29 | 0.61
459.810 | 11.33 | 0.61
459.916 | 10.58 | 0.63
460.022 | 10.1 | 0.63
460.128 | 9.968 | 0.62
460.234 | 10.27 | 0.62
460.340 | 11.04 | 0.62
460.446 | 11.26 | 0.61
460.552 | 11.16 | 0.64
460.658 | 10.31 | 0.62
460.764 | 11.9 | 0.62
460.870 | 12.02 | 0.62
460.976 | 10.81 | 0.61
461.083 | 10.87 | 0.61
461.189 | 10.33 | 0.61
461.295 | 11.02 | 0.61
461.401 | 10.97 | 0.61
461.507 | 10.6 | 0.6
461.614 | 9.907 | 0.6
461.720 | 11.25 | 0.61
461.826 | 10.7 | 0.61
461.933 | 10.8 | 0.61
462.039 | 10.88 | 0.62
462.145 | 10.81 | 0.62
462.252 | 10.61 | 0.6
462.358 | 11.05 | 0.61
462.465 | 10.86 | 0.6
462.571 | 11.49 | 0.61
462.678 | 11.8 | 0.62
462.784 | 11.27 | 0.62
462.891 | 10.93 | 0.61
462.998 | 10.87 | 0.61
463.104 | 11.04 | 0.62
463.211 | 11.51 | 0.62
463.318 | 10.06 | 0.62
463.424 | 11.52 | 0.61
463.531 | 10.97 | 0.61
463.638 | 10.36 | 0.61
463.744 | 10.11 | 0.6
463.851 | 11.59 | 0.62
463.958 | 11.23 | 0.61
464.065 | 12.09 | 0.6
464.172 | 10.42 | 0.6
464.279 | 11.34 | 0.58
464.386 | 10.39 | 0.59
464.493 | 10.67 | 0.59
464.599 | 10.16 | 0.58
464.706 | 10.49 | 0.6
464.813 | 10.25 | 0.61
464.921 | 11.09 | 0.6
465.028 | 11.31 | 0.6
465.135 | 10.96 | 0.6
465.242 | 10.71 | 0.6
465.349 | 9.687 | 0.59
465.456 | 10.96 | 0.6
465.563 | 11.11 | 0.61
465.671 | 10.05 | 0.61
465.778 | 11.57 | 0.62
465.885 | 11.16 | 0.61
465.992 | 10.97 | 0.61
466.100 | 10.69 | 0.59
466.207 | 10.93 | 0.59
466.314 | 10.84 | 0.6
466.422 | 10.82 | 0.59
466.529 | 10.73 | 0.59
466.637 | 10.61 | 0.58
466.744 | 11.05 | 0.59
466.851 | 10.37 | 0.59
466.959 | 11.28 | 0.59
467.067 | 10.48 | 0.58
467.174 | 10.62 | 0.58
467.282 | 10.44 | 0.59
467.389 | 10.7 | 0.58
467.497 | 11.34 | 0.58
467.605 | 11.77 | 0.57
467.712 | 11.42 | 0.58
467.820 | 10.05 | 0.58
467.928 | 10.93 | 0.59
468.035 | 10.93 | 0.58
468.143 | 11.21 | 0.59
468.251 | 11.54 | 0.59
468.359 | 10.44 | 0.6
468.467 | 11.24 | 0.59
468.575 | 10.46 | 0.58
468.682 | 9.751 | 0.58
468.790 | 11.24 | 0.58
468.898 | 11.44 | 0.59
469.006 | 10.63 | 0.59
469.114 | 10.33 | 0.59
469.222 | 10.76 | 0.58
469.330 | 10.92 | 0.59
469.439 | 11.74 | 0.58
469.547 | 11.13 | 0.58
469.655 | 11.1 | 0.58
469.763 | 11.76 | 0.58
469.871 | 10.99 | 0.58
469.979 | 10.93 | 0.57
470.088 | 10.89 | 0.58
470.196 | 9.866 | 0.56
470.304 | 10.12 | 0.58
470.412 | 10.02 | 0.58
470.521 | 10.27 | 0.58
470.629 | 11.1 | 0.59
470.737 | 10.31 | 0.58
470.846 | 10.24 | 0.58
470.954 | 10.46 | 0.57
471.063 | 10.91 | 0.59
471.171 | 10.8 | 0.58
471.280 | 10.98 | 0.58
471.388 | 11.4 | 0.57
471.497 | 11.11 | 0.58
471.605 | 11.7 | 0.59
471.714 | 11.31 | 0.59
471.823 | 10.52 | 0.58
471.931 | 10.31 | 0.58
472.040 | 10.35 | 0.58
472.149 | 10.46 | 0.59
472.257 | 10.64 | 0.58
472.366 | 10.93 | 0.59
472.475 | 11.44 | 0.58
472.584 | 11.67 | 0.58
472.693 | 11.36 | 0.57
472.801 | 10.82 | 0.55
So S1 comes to 1.0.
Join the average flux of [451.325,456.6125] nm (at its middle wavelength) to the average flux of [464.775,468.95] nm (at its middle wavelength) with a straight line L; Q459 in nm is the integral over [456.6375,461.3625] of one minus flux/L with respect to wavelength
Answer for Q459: -0.053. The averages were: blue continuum 10.7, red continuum 10.9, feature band 10.9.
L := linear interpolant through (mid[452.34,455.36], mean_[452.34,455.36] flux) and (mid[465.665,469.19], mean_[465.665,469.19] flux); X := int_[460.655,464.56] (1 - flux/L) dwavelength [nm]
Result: -0.07 nm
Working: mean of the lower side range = 10.6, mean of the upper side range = 10.9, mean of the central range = 11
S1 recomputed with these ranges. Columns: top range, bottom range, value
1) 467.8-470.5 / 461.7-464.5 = 1.01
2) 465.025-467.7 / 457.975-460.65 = 1.04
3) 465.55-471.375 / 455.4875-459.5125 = 1.04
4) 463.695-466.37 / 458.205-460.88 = 1.03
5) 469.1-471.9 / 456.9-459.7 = 1.05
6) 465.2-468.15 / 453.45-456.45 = 1.06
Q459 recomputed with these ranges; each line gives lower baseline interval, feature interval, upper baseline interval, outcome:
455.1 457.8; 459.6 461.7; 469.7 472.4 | 0.02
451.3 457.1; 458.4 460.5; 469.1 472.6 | 0.02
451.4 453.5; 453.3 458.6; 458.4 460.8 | -0.08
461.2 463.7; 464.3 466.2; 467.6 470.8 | 0.03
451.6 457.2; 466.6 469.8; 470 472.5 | -0.07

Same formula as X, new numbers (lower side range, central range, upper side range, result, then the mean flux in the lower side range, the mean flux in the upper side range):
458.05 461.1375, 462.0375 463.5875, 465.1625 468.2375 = -0.04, 10.8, 10.8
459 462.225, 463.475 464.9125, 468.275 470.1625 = 0.00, 10.7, 10.9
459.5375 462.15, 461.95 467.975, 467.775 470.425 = -0.04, 10.8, 10.8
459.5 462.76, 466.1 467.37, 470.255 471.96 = 0.01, 10.9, 10.7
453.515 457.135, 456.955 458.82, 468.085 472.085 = -0.01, 10.8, 10.8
